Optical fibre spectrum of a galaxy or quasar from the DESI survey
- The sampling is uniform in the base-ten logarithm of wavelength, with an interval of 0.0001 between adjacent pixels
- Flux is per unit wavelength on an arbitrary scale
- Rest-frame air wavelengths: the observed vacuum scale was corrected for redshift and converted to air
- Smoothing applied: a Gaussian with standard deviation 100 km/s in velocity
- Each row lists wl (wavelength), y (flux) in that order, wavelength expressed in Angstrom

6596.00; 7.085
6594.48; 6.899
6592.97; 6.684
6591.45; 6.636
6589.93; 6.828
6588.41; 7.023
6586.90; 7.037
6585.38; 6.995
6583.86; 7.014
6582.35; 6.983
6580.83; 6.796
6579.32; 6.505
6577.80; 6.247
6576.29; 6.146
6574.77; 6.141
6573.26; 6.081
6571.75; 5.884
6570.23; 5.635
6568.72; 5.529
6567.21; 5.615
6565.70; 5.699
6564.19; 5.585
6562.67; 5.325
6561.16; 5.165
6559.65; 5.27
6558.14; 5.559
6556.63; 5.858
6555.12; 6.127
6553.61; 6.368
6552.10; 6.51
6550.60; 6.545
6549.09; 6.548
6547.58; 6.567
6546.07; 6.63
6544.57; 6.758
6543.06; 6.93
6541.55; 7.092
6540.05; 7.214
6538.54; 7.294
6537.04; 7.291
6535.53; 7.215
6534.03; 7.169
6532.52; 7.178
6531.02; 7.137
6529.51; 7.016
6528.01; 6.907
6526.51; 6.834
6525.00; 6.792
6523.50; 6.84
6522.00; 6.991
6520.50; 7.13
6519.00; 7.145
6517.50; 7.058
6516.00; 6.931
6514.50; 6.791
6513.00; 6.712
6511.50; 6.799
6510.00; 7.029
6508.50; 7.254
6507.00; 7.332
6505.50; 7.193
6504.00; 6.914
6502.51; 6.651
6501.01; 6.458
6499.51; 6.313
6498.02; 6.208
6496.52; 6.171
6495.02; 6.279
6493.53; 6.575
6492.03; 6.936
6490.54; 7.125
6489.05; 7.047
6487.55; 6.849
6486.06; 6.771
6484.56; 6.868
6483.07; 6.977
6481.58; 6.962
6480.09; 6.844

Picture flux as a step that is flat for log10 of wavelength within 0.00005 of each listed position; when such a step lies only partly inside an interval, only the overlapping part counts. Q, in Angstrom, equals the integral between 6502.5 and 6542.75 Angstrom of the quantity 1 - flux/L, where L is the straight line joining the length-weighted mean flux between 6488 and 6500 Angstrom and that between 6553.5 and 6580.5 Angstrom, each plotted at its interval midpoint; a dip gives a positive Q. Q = -4.8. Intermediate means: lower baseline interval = 6.59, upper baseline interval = 5.82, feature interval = 7.04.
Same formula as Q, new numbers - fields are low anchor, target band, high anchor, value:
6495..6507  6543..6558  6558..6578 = -1.3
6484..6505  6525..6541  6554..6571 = -2.8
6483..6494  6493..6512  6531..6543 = 0.7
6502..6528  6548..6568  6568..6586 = 2.0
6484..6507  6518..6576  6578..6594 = 2.7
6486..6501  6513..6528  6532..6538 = 0.2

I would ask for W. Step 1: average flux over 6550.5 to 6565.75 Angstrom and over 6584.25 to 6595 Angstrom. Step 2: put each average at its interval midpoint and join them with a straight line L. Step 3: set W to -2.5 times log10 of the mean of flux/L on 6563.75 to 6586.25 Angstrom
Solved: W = 0.03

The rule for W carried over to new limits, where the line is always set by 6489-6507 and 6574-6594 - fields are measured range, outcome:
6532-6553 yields -0.04 mag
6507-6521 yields -0.05 mag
